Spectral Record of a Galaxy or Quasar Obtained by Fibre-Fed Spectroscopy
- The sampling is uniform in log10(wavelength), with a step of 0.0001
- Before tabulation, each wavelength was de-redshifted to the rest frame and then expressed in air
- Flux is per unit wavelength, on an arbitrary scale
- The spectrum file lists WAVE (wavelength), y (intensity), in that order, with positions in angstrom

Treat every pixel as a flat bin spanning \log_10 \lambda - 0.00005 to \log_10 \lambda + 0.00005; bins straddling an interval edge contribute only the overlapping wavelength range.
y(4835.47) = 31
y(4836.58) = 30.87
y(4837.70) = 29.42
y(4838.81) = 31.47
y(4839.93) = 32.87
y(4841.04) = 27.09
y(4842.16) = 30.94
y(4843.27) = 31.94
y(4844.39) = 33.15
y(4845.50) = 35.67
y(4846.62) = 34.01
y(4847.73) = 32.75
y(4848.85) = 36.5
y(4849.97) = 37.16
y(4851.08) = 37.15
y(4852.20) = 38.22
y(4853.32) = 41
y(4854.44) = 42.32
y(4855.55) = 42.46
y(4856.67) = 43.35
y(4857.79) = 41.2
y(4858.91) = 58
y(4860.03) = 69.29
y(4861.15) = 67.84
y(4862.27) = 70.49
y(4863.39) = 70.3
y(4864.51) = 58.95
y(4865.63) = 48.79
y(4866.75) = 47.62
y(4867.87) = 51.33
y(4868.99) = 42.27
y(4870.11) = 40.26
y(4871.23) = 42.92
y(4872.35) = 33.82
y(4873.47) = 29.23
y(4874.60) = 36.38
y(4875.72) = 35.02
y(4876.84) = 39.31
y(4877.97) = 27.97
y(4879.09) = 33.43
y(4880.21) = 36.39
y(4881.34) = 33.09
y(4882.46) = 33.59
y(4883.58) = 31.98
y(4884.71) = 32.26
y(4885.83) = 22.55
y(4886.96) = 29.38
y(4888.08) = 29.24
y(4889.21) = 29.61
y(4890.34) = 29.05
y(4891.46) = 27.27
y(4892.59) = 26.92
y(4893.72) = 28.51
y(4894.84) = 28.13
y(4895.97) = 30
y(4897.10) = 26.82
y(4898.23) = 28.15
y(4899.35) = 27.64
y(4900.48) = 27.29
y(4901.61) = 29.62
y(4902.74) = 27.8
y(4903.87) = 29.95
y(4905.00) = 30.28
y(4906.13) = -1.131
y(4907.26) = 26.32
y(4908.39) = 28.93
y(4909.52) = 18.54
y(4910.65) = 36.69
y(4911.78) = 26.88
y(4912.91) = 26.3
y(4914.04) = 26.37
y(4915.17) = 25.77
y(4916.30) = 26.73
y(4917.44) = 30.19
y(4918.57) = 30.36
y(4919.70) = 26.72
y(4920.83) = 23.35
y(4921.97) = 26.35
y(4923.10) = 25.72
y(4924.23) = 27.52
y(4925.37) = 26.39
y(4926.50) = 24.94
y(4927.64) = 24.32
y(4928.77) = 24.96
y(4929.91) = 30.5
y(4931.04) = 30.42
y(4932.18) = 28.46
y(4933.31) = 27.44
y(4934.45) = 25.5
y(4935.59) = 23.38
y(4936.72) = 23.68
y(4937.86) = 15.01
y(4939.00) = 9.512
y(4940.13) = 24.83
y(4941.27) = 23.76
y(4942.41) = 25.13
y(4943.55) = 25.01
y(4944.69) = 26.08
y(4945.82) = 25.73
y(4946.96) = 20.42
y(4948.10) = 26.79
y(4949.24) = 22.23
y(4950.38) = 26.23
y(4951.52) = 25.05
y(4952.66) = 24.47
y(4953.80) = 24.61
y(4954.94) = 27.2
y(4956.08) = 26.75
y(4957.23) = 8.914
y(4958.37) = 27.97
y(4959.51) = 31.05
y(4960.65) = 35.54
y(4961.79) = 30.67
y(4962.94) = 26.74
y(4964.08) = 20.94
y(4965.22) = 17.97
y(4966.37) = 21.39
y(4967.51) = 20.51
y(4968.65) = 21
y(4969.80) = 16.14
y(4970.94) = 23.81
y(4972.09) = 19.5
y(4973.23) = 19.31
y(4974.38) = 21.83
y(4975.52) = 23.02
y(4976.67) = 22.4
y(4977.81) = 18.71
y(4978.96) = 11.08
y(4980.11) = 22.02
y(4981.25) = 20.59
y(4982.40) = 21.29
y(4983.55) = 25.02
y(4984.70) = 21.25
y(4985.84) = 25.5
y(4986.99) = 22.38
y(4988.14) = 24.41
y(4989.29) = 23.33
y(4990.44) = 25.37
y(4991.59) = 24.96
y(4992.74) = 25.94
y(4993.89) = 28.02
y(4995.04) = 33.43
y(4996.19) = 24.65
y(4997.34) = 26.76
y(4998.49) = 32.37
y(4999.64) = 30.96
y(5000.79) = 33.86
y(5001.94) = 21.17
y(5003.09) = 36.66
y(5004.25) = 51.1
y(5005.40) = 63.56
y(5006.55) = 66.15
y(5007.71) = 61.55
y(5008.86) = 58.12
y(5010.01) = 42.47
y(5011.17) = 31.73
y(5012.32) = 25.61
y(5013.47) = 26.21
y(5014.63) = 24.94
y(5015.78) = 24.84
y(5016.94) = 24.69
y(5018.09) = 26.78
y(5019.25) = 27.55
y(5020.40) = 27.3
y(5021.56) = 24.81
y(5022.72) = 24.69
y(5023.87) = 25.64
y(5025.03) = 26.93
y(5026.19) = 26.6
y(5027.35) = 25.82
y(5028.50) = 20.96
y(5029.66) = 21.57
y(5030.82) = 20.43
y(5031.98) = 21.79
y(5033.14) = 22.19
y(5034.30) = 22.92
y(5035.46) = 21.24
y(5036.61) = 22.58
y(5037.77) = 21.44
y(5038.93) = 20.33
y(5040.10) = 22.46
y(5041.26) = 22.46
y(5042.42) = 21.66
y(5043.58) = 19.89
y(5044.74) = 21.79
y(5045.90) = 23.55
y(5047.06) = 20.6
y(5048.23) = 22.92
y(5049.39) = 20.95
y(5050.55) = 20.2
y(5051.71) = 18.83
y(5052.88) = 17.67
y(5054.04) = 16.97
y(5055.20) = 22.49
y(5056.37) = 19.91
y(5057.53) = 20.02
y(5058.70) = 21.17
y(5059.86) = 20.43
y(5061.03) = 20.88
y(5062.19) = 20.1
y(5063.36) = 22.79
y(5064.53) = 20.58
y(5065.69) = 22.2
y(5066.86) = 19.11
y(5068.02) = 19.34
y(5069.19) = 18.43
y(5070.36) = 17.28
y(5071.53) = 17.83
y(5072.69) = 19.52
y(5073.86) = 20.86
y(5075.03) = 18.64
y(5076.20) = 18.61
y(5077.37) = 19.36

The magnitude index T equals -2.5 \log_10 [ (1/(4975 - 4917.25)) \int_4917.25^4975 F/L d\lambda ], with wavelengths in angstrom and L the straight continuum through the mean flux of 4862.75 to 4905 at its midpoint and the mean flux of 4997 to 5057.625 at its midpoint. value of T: 0.29 mag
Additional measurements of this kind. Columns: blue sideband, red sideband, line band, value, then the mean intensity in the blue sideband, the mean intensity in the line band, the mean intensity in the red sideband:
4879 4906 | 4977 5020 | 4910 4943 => 0.15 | 29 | 25.7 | 30.6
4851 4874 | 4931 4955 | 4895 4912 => 0.34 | 48.7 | 26.3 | 23.9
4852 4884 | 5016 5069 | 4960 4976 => 0.36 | 44.5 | 22.8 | 22.1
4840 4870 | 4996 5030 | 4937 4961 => 0.50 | 44.7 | 23.8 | 33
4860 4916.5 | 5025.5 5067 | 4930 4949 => 0.25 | 34.2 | 24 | 21.4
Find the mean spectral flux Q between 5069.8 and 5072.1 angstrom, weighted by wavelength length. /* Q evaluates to 17.5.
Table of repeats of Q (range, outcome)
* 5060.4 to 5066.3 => 21.3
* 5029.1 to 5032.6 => 21.2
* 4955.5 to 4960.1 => 23.7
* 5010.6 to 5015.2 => 27.1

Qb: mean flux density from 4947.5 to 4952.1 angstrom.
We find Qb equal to 25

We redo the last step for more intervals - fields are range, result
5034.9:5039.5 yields 21.4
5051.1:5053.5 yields 18.3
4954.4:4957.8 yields 20.9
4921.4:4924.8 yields 26.5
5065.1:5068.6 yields 20.3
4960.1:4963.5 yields 30.9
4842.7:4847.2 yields 33.7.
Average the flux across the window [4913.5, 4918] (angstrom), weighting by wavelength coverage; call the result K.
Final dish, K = 27.2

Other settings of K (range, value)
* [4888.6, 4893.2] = 28.2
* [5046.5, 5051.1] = 21.2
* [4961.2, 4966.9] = 23.6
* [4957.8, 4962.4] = 31.3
